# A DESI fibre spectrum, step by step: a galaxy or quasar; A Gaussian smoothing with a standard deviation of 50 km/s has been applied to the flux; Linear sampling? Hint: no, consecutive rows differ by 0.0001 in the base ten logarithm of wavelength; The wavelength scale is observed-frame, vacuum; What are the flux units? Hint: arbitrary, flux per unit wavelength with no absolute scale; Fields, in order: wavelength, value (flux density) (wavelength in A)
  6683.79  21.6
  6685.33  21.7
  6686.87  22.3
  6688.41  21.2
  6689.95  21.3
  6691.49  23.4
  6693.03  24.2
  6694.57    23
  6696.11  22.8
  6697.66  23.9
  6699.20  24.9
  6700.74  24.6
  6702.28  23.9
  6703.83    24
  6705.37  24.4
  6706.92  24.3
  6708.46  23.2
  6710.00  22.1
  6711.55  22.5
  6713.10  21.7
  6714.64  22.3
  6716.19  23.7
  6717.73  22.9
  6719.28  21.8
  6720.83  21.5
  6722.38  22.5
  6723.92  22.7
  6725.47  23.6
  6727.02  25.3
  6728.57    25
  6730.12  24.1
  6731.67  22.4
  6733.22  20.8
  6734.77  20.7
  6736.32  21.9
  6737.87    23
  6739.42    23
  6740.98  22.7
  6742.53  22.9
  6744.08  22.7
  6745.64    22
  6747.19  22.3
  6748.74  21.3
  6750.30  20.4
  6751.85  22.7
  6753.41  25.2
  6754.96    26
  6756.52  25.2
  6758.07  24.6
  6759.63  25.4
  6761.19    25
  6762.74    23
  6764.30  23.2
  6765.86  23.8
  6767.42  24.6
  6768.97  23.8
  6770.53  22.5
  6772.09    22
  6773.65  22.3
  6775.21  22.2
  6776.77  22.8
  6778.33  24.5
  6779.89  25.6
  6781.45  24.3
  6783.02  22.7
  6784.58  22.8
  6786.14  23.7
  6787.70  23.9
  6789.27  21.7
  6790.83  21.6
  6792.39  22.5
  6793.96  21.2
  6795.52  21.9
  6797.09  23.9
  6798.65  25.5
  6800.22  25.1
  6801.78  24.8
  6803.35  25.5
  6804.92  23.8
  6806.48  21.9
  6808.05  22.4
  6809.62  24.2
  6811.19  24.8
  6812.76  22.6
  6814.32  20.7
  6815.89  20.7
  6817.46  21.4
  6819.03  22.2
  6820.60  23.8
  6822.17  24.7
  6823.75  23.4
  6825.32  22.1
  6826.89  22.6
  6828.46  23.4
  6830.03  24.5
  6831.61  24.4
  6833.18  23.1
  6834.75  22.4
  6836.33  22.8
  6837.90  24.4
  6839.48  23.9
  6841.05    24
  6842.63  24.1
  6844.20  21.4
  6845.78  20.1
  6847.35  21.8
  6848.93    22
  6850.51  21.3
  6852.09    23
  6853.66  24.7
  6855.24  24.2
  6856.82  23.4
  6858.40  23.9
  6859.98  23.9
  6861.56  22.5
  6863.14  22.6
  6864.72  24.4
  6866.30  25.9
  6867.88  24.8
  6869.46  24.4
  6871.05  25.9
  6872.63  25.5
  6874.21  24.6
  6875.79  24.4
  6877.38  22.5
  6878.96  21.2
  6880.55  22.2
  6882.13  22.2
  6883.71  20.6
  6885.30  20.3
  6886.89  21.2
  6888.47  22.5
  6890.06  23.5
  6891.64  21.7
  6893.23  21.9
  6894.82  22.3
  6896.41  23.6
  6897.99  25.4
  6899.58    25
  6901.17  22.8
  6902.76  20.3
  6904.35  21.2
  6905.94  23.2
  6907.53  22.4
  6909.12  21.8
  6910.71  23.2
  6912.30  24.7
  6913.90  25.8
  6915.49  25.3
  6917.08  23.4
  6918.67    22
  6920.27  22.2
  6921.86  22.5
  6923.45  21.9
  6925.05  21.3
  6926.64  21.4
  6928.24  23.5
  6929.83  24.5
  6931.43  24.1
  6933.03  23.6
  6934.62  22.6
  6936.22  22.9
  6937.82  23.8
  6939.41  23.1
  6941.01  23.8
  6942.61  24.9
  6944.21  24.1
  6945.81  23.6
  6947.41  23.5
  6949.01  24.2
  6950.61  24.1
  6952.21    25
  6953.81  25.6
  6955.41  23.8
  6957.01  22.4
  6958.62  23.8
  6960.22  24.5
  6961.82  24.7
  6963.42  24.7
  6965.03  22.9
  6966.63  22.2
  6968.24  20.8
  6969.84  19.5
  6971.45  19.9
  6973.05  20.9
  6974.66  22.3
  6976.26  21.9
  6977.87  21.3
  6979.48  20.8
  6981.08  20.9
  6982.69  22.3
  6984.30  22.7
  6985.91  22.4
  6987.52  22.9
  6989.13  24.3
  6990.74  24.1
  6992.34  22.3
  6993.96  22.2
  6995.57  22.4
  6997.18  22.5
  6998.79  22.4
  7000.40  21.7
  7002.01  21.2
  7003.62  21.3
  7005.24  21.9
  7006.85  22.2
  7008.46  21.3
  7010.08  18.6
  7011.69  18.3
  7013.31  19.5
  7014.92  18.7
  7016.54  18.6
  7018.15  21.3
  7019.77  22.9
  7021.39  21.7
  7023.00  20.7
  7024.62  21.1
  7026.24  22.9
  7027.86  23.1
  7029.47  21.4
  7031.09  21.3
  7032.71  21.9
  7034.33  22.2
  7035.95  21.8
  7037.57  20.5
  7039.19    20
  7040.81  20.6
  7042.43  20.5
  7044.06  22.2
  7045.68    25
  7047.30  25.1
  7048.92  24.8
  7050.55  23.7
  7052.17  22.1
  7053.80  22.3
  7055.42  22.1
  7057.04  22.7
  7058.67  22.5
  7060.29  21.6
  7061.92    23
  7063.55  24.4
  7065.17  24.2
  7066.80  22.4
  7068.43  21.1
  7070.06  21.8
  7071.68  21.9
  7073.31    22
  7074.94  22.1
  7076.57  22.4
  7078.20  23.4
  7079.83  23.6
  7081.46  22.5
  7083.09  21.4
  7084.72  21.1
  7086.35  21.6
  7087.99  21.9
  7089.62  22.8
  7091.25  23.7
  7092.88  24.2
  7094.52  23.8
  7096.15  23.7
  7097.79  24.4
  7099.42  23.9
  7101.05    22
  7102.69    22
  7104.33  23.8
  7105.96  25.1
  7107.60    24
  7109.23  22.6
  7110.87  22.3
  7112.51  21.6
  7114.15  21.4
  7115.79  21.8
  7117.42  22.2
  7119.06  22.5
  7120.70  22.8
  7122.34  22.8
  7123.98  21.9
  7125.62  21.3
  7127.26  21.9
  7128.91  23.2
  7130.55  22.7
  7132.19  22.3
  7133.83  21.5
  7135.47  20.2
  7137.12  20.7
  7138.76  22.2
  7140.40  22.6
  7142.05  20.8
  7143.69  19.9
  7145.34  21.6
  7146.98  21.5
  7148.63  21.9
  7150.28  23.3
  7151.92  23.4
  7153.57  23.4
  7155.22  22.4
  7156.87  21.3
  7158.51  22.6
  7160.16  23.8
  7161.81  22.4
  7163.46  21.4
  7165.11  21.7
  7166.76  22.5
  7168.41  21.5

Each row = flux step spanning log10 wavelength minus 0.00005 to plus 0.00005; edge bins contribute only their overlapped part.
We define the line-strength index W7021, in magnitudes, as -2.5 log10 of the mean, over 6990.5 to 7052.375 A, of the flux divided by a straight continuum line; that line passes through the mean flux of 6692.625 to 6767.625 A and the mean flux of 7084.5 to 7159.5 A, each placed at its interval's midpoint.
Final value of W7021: 0.047 mag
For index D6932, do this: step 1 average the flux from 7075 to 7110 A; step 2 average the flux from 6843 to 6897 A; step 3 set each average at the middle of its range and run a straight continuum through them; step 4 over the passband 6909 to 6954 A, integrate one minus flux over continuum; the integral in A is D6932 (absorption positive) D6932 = -1.1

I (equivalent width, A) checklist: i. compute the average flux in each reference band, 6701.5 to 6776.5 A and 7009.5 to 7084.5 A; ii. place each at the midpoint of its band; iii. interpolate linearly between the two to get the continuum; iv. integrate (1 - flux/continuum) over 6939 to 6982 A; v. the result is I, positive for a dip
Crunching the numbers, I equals -1.3 A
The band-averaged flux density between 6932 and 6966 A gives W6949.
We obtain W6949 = 23.9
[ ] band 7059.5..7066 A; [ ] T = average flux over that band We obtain 23.3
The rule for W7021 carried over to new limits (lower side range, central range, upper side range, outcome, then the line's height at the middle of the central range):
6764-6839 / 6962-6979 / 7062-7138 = 0.054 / 22.8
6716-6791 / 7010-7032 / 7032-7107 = 0.096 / 22.7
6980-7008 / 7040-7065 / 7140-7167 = -0.030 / 22.2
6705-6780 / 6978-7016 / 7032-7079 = 0.048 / 22.6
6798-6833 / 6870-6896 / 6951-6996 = 0.018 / 23.1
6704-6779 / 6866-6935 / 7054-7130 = -0.008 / 22.9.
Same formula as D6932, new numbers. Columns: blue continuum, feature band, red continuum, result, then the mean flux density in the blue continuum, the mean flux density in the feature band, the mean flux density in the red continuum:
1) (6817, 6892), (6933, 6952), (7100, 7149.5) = -0.77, 23.1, 23.7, 22.1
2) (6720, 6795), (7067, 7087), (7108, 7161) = 0.14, 23.1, 22.1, 22.1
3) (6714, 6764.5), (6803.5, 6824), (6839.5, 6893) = 0.16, 23.1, 22.9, 23.1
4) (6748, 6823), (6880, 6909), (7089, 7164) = 0.91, 23.3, 22.3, 22.5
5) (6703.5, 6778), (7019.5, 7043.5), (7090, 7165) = 1.20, 23.1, 21.5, 22.5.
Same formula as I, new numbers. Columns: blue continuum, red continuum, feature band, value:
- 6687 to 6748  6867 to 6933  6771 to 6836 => -0.5 A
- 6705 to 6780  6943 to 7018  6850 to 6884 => -1.5 A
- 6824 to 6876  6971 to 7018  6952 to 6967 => -1.4 A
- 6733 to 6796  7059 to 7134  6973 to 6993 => 0.4 A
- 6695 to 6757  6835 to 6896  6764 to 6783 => -0.3 A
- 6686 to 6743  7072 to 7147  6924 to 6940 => -0.3 A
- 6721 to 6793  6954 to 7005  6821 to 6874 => -1.6 A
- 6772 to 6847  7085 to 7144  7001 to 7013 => 1.1 A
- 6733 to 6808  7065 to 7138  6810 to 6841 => 0.0 A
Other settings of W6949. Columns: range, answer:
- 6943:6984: 22.8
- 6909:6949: 23.4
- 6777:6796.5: 23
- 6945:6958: 24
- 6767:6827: 23.1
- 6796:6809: 24.1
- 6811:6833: 22.9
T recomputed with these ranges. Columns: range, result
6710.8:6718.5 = 22.6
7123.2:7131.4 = 22.2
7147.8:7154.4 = 23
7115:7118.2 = 22.1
